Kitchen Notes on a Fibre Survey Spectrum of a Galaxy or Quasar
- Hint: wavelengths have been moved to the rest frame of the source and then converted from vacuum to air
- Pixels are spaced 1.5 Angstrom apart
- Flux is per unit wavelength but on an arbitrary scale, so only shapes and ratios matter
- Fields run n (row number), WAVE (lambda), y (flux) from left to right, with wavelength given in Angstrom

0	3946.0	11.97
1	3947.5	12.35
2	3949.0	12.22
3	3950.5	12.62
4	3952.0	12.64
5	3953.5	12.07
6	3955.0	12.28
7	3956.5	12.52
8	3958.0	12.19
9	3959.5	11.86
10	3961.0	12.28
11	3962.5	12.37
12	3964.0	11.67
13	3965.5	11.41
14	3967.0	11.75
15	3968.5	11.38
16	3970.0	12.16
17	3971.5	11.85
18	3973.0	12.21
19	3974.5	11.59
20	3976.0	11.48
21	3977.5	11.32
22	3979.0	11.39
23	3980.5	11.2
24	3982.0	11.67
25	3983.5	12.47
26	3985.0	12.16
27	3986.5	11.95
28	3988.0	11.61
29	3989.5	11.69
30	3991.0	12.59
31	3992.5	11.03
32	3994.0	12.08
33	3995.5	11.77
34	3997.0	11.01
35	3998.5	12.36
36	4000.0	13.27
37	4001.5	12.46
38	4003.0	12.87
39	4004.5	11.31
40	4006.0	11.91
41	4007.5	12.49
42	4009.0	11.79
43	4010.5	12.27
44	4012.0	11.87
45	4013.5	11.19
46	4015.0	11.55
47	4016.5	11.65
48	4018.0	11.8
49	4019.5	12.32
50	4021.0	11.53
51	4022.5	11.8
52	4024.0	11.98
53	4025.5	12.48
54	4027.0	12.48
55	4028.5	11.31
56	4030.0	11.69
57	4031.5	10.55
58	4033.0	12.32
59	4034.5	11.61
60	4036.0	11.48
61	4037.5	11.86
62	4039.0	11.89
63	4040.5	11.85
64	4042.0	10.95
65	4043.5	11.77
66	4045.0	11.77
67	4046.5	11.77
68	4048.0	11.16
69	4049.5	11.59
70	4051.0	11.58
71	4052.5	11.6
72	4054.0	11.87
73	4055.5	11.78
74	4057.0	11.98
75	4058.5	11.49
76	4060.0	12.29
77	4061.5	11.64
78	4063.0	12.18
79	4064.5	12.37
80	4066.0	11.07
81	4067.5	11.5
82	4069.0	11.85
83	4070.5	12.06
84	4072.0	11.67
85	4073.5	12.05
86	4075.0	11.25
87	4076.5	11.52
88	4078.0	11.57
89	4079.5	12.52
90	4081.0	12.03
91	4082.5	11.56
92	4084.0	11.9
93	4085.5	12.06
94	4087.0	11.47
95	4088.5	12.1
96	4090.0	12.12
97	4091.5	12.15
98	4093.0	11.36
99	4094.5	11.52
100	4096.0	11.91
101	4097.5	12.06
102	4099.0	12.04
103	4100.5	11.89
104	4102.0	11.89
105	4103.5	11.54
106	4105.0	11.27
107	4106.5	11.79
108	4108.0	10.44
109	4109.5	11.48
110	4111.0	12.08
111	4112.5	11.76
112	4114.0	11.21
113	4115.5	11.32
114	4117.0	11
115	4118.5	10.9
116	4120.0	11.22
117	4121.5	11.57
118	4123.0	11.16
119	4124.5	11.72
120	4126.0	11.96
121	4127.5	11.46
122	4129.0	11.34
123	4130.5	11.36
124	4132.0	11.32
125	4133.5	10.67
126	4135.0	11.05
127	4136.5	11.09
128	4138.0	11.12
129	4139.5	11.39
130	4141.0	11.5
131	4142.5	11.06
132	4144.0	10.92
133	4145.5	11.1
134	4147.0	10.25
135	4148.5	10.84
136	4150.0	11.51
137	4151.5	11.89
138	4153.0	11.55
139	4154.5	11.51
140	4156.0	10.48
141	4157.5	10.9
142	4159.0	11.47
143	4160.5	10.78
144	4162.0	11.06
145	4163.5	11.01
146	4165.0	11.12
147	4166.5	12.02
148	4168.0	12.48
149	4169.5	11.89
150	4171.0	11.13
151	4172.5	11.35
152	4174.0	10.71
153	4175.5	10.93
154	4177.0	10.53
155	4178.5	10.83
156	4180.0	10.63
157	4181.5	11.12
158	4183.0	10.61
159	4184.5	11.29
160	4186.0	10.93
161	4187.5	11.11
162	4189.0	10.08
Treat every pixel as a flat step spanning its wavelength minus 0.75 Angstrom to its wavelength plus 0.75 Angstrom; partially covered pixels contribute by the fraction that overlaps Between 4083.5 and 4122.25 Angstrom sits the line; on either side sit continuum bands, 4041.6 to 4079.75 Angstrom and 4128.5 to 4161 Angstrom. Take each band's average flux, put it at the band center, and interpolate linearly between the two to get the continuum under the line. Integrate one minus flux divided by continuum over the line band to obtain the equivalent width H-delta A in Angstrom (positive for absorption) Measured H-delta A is -0.6 Angstrom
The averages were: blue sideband 11.7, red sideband 11.1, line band 11.6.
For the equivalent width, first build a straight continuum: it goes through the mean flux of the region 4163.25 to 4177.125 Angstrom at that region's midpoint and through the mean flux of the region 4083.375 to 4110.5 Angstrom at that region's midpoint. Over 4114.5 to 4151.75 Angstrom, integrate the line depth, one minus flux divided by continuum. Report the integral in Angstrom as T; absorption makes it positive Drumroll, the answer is 1.1 Angstrom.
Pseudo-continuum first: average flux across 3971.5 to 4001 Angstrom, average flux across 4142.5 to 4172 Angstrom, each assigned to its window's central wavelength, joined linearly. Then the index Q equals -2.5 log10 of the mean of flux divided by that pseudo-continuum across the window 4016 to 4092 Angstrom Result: -0.02 mag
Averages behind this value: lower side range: 11.8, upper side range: 11.3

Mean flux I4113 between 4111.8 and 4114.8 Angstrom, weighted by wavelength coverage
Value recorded 11.5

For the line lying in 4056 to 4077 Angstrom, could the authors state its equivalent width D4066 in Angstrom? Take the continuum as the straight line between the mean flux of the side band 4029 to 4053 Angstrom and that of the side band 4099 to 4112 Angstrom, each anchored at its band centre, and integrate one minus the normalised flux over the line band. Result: -0.4 Angstrom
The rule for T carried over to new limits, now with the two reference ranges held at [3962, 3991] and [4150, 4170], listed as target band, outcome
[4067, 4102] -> -0.87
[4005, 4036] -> -0.36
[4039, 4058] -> -0.04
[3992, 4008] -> -0.46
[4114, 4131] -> 0.17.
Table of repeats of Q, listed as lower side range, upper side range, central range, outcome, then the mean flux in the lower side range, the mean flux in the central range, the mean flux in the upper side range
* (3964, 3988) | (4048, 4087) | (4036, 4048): 0.011 mag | 11.7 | 11.6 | 11.8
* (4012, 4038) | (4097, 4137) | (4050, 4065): -0.022 mag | 11.7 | 11.9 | 11.4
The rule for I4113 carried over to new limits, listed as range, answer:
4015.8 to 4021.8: 11.8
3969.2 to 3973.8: 12.1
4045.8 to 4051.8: 11.5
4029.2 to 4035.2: 11.5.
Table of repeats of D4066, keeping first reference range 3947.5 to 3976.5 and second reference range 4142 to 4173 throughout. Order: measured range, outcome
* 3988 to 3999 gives 0.14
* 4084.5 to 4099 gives -0.44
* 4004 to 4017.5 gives 0.06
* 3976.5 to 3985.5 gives 0.21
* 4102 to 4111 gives 0.03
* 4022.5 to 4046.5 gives 0.03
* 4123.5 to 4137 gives 0.04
